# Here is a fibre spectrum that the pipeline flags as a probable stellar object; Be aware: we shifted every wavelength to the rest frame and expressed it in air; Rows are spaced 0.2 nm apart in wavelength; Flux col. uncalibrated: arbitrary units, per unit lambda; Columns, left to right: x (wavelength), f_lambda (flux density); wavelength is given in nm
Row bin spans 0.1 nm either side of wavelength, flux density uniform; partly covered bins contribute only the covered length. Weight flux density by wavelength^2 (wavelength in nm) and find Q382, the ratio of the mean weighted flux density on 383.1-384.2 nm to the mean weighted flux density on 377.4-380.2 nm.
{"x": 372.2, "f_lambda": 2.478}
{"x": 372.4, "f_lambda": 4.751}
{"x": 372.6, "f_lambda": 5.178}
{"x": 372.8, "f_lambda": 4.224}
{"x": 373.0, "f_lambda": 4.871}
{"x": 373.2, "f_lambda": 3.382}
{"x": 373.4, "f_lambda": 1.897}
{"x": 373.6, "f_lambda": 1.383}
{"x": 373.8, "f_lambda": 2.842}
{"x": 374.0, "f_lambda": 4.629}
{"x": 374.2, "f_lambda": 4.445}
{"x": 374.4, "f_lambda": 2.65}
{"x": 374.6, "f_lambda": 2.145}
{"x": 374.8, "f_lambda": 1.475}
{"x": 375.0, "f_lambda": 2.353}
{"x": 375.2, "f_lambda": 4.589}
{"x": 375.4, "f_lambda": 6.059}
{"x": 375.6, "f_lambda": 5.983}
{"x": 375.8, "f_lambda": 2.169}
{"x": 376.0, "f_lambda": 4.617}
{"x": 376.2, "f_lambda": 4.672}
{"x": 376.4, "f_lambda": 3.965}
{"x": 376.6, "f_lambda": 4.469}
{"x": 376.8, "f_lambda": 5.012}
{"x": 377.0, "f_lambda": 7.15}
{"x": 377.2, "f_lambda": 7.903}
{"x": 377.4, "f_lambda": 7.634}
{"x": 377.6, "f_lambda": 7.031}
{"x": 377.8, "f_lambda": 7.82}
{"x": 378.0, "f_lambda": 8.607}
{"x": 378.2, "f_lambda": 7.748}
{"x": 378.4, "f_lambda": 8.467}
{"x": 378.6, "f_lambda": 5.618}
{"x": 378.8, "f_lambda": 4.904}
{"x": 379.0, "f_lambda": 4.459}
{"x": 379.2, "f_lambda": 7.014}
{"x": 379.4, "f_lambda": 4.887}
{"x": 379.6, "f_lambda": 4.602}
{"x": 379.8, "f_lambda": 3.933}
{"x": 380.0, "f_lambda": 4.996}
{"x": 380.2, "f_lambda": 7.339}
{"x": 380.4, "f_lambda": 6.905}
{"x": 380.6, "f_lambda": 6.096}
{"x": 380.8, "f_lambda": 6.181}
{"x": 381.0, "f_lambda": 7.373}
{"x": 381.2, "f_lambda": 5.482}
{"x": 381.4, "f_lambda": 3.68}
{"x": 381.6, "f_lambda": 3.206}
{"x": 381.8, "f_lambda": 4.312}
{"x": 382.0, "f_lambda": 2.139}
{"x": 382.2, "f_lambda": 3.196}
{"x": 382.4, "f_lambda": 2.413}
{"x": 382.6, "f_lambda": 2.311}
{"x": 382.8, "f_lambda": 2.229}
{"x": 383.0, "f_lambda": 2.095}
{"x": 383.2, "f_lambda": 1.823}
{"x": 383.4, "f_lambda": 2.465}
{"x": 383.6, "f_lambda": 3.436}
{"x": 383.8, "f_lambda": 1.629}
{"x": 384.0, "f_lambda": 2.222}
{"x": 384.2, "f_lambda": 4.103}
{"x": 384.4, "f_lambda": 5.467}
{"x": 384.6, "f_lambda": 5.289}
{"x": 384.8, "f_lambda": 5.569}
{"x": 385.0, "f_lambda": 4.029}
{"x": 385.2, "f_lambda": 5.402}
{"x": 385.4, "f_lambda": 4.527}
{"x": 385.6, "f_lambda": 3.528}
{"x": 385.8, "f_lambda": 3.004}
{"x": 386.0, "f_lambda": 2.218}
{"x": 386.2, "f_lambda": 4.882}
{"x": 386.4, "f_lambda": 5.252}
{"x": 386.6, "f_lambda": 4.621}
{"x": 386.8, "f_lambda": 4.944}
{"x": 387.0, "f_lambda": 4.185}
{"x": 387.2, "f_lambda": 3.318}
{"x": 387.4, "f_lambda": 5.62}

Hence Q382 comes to 0.41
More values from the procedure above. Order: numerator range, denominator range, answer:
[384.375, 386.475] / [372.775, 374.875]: 1.54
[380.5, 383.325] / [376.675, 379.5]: 0.57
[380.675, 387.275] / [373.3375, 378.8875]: 0.81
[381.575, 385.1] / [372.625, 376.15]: 0.95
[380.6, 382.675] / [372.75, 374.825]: 1.39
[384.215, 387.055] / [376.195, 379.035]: 0.72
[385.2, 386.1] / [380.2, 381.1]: 0.54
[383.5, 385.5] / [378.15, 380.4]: 0.74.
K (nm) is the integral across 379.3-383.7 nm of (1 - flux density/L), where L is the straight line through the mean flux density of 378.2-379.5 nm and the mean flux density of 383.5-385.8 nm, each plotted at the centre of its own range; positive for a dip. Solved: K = 0.92 nm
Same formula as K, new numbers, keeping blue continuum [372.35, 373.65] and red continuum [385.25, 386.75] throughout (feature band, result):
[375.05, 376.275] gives -0.26 nm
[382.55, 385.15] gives 0.44 nm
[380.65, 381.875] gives -0.36 nm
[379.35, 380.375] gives -0.36 nm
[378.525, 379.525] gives -0.38 nm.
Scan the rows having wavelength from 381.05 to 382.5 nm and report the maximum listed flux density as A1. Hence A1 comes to 5.482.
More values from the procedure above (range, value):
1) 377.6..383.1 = 8.607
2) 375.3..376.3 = 6.059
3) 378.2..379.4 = 8.467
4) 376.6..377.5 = 7.903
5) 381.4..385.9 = 5.569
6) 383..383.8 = 3.436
